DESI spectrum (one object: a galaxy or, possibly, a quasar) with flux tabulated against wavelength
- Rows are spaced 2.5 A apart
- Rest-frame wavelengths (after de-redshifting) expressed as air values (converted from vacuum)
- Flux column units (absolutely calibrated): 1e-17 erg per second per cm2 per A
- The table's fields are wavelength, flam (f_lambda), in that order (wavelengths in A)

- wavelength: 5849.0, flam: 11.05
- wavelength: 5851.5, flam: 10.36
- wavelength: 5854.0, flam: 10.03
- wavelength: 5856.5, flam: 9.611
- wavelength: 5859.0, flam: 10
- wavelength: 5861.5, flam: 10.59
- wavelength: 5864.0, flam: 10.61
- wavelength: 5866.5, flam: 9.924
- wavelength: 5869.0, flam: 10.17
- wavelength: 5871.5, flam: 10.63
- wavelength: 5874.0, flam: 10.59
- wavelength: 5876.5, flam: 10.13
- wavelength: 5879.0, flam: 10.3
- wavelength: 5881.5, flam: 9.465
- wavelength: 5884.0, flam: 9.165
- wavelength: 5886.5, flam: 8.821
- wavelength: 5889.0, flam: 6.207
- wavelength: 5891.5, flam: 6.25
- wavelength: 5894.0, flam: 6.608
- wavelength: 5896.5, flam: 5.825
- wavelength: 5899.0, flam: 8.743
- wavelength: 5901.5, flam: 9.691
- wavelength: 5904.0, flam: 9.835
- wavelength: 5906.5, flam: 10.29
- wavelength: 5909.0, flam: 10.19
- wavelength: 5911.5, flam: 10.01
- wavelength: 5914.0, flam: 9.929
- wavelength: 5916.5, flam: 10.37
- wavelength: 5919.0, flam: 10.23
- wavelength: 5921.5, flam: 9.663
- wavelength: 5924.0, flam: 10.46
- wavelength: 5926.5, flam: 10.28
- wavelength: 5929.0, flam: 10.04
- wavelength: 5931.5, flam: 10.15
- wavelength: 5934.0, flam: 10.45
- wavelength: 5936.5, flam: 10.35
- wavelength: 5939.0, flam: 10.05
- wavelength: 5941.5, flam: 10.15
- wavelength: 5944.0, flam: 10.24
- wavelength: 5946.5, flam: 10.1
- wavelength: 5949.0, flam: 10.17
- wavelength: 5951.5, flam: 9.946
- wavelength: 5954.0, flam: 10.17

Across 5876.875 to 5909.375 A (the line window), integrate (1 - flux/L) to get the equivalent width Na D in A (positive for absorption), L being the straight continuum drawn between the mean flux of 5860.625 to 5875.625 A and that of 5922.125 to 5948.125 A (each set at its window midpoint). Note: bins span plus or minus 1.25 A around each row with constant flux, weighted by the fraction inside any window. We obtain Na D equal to 5.6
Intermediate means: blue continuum 10.4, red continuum 10.2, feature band 8.57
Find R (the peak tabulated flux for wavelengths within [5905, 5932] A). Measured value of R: 10.46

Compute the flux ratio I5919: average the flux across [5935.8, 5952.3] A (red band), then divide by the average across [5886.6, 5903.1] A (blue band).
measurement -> 1.37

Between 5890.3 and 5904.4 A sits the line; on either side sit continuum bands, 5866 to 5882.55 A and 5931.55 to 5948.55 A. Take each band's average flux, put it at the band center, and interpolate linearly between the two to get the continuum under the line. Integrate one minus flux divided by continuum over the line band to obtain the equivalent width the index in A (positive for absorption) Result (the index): 3.4 A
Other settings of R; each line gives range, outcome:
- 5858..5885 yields 10.63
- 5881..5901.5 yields 9.691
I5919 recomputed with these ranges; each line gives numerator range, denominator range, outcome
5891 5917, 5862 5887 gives 0.89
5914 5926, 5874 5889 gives 1.08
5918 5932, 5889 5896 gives 1.60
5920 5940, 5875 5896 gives 1.23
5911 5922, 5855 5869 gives 0.99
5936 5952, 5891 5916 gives 1.14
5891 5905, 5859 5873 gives 0.76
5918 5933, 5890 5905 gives 1.31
